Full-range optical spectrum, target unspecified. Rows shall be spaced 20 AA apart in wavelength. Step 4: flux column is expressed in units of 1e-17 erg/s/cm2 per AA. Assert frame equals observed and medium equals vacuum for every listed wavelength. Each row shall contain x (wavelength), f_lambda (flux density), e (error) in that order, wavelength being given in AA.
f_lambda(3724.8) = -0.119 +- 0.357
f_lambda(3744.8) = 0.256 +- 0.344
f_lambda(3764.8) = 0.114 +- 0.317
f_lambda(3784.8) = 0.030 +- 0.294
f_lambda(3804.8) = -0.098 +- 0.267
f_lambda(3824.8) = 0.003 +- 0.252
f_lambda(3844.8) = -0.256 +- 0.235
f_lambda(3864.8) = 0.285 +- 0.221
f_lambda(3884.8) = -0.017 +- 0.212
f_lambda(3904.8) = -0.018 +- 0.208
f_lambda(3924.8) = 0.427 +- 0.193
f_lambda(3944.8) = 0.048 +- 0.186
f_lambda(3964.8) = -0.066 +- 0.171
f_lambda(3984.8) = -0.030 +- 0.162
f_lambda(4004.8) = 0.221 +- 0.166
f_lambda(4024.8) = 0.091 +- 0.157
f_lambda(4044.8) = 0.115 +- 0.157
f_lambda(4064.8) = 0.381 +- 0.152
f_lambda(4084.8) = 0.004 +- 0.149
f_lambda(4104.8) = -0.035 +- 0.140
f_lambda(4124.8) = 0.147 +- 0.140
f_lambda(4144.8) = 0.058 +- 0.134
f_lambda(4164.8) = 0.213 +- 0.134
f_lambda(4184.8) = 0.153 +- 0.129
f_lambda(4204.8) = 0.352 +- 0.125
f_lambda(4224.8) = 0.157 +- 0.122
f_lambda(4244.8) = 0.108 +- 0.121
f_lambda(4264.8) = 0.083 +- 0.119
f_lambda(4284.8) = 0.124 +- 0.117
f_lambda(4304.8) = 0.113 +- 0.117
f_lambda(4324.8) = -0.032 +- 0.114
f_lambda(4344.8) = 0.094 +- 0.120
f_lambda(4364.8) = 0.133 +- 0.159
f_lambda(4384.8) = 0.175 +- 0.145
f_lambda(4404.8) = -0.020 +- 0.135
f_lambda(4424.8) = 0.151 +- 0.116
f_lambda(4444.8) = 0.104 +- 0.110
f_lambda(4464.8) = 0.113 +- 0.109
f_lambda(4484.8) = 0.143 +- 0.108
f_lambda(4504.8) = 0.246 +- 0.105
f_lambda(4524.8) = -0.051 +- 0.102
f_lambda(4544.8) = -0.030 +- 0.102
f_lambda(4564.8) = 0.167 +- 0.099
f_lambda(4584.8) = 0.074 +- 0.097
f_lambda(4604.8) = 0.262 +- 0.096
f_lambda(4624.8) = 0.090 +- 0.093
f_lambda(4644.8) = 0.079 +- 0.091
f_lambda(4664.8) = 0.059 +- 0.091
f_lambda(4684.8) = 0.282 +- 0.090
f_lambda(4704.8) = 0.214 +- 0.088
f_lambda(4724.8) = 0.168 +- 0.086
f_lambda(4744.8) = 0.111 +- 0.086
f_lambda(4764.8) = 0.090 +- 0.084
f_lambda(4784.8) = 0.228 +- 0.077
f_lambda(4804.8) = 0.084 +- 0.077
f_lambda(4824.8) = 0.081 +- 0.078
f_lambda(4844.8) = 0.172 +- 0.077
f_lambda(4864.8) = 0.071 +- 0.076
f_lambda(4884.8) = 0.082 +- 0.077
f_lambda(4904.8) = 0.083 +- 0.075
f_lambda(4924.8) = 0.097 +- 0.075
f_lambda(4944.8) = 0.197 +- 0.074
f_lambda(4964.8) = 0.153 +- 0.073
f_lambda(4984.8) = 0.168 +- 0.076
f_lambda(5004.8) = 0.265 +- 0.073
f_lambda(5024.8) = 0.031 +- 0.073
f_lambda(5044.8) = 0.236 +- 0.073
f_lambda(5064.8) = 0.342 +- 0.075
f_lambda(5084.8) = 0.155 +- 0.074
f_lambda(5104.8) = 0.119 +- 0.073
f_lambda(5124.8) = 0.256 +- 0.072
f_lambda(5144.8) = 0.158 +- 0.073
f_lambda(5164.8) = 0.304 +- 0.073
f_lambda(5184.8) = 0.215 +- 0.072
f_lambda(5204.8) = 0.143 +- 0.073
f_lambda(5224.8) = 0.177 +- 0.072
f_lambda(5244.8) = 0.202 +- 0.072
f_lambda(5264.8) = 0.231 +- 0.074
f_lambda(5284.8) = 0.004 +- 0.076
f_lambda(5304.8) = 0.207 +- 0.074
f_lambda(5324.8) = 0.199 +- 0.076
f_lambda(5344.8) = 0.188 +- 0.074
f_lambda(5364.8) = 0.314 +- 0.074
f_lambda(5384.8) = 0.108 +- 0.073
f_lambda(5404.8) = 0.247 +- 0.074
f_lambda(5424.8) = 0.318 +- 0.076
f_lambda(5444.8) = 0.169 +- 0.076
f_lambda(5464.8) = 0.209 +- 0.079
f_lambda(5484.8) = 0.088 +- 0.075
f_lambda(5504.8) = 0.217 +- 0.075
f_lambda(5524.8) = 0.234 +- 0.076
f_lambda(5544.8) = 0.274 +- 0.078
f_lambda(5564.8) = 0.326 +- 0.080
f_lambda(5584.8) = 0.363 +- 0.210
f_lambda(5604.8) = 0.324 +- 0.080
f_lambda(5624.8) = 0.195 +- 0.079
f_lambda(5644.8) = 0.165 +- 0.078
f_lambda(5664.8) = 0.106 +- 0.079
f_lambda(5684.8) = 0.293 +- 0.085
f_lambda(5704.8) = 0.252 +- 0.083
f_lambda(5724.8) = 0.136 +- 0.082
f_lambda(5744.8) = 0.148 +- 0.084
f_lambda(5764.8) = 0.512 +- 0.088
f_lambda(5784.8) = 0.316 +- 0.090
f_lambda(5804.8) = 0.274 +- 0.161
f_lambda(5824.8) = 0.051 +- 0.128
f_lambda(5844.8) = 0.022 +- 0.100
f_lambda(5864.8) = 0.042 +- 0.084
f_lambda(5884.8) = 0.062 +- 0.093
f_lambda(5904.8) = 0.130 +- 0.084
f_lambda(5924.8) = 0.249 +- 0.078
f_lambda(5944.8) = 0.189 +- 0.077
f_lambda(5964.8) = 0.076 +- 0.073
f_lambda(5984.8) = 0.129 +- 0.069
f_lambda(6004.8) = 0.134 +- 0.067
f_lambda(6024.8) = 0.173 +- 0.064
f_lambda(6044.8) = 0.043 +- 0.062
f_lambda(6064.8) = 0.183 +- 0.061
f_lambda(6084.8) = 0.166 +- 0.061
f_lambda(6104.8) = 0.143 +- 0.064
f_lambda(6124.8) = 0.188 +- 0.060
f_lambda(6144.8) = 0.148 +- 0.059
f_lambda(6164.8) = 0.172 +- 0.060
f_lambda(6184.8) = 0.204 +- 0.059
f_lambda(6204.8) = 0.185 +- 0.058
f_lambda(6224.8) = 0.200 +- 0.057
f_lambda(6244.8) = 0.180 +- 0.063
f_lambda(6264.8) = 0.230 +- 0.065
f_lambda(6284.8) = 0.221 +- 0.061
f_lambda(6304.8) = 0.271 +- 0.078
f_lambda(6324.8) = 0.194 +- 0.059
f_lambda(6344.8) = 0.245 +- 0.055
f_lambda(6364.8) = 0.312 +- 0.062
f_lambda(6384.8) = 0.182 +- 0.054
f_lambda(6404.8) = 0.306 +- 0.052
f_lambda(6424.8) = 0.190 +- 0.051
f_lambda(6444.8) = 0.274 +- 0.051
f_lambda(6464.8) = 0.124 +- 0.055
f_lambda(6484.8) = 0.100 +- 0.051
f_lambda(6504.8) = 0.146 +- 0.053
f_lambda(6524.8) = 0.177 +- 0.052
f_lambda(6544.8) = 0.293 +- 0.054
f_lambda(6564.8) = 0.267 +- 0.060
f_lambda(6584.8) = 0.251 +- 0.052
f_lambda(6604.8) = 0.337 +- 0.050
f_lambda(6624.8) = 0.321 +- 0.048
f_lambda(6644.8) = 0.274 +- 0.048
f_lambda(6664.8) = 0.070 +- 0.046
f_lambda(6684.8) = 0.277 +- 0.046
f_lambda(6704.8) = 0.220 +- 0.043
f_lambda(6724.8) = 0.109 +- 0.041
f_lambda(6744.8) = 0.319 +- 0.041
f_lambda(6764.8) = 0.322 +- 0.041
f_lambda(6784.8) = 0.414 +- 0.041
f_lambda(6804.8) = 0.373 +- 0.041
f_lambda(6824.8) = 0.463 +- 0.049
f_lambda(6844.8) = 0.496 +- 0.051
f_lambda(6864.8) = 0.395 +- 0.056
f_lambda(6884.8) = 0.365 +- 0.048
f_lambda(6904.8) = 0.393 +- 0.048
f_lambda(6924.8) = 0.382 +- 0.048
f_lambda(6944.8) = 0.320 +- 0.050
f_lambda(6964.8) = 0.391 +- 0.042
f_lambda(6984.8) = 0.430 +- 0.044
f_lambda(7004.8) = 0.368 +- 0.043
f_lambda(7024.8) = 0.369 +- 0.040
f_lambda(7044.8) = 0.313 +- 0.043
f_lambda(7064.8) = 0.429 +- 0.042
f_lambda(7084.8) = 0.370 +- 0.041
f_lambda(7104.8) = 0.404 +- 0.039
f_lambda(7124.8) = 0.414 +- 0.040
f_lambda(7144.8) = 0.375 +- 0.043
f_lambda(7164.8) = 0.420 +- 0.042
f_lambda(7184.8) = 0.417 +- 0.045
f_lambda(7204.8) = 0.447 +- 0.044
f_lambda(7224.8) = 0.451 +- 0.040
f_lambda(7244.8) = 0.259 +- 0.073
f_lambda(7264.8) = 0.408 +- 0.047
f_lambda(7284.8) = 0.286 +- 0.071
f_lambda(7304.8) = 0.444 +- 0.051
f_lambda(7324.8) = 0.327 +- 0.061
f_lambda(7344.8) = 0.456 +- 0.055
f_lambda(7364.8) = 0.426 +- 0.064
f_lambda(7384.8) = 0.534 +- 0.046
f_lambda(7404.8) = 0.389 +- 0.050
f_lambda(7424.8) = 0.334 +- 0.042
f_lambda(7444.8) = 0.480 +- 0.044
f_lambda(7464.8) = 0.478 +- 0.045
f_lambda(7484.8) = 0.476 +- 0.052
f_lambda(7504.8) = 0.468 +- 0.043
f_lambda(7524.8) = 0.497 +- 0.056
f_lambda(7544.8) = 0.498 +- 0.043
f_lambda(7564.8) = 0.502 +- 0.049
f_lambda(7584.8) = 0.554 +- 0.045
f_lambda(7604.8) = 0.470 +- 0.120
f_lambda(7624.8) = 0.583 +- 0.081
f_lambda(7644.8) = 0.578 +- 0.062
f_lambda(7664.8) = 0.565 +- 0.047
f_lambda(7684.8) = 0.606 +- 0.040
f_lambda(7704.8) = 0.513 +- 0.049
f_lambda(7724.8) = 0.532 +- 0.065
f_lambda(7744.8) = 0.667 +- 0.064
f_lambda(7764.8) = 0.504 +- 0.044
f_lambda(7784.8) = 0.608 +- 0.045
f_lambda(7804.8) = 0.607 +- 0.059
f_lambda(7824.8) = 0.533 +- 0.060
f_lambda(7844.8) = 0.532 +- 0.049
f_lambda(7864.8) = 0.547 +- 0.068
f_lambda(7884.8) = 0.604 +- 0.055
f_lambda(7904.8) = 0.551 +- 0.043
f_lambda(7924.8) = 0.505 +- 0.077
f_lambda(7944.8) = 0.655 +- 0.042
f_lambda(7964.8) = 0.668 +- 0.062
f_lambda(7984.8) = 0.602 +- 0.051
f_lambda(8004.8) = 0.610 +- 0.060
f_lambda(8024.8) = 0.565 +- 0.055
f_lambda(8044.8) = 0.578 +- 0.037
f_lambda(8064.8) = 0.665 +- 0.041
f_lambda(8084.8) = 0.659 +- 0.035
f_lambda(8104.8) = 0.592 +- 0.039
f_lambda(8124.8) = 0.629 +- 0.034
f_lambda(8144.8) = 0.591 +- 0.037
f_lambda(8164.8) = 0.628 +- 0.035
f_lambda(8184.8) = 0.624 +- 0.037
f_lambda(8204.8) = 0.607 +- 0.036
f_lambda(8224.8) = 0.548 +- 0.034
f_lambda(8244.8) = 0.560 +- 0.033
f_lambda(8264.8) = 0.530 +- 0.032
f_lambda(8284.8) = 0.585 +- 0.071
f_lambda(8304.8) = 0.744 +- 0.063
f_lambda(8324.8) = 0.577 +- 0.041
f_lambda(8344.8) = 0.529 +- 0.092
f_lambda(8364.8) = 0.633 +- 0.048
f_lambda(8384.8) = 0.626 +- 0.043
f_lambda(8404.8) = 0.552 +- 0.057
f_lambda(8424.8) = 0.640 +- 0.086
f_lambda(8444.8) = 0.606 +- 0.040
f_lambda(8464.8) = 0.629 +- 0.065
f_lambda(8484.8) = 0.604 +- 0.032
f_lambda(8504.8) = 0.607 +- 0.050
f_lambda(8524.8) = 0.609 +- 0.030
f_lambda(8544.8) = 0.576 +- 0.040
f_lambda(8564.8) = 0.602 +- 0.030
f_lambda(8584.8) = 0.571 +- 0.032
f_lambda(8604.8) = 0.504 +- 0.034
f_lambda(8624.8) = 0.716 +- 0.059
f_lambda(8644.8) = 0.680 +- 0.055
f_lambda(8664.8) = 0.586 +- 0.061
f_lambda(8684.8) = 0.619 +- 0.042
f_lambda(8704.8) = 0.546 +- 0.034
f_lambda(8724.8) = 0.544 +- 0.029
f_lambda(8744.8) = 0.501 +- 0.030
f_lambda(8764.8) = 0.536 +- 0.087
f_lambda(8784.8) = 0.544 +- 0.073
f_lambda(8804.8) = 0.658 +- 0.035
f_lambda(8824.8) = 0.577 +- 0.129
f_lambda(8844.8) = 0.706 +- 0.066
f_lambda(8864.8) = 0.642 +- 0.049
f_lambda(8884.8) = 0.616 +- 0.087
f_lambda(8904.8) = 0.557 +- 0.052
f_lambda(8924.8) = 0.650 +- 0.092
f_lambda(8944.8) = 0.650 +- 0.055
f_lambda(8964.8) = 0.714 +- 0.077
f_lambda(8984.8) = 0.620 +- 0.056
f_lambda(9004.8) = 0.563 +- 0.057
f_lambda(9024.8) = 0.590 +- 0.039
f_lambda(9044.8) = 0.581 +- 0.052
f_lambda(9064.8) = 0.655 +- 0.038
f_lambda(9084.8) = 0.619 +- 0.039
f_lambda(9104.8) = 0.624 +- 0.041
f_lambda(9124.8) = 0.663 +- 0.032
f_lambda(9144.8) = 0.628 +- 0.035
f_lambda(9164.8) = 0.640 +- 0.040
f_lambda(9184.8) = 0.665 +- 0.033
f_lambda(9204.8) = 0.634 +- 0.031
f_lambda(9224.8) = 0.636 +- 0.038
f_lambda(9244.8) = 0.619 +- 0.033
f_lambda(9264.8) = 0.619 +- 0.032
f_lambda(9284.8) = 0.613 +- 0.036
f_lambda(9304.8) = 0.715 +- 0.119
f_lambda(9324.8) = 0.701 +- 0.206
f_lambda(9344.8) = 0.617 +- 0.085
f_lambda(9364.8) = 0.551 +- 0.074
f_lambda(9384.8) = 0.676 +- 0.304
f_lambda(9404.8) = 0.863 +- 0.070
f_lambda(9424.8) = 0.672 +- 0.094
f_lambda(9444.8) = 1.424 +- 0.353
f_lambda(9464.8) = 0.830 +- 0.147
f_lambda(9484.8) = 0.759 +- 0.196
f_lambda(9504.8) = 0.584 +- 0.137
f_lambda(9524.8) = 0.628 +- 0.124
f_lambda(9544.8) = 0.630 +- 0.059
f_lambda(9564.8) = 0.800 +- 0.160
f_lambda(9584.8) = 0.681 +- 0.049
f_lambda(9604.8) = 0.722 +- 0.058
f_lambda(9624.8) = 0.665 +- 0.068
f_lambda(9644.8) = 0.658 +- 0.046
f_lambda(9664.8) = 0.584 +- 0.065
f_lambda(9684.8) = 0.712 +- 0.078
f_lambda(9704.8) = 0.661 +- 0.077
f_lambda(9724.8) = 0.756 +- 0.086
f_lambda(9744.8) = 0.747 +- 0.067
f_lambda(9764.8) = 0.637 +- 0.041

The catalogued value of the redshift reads 0.69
